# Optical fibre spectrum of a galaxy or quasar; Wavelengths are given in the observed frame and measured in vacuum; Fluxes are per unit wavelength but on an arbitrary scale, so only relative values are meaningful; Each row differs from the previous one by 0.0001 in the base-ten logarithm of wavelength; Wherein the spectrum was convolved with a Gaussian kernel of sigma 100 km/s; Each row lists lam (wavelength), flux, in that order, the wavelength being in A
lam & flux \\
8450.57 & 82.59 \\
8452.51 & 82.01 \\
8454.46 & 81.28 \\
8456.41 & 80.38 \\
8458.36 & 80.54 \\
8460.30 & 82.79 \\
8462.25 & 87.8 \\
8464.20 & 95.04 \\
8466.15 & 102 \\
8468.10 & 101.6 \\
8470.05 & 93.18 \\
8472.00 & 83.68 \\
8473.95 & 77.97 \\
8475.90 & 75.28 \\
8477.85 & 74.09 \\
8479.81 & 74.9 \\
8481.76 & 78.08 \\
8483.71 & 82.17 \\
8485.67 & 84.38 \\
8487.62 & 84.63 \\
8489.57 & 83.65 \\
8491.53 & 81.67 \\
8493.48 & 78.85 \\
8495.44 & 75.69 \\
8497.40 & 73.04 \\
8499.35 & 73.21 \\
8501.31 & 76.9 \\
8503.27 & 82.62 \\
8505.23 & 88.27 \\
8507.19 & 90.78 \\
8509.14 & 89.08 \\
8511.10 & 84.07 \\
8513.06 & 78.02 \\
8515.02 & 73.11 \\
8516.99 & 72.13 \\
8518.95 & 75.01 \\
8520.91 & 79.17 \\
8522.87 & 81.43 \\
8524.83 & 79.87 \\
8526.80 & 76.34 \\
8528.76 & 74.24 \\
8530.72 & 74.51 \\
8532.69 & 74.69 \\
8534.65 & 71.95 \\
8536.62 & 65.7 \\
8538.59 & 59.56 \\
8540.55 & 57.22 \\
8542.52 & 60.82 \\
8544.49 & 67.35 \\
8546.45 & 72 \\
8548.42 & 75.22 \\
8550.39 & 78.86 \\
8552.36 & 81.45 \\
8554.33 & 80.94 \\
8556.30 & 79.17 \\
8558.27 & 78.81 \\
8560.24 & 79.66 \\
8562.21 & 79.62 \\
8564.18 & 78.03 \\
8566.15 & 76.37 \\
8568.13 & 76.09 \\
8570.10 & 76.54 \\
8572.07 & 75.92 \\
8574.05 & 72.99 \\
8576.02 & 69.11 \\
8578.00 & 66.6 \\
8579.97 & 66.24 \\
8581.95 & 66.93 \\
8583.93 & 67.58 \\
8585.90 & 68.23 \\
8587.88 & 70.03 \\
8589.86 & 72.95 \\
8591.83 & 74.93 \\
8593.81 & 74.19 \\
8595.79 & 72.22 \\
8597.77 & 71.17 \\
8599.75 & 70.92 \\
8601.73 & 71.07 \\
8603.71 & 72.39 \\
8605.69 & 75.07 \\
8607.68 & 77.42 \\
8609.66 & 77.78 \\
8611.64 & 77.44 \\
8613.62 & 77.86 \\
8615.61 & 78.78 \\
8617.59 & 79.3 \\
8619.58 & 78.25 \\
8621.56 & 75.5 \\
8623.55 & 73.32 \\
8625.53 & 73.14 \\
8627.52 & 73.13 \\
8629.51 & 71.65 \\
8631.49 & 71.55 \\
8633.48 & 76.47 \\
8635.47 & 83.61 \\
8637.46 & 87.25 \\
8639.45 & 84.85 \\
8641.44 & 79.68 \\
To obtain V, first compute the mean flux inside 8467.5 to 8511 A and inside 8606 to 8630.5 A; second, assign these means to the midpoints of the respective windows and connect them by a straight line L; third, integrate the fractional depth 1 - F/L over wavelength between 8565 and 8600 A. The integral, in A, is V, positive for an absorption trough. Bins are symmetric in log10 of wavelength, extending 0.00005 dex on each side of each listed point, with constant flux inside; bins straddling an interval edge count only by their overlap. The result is 2.7 A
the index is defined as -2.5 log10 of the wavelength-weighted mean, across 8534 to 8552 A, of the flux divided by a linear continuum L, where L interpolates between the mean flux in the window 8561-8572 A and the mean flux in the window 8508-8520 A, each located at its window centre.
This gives 0.15 mag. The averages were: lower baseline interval 78.8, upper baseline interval 77.3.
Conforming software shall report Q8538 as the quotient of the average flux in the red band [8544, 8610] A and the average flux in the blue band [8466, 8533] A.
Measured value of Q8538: 0.92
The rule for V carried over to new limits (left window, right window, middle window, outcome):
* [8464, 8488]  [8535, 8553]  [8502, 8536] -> -2.0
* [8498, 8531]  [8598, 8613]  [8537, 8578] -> 1.9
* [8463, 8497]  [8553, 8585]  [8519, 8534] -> 0.4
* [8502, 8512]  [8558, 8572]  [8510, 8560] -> 5.0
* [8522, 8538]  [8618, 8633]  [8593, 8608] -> 0.3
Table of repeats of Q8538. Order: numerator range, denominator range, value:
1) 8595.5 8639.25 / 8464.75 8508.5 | 0.92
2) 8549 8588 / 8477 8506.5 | 0.94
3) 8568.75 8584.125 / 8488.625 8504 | 0.90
